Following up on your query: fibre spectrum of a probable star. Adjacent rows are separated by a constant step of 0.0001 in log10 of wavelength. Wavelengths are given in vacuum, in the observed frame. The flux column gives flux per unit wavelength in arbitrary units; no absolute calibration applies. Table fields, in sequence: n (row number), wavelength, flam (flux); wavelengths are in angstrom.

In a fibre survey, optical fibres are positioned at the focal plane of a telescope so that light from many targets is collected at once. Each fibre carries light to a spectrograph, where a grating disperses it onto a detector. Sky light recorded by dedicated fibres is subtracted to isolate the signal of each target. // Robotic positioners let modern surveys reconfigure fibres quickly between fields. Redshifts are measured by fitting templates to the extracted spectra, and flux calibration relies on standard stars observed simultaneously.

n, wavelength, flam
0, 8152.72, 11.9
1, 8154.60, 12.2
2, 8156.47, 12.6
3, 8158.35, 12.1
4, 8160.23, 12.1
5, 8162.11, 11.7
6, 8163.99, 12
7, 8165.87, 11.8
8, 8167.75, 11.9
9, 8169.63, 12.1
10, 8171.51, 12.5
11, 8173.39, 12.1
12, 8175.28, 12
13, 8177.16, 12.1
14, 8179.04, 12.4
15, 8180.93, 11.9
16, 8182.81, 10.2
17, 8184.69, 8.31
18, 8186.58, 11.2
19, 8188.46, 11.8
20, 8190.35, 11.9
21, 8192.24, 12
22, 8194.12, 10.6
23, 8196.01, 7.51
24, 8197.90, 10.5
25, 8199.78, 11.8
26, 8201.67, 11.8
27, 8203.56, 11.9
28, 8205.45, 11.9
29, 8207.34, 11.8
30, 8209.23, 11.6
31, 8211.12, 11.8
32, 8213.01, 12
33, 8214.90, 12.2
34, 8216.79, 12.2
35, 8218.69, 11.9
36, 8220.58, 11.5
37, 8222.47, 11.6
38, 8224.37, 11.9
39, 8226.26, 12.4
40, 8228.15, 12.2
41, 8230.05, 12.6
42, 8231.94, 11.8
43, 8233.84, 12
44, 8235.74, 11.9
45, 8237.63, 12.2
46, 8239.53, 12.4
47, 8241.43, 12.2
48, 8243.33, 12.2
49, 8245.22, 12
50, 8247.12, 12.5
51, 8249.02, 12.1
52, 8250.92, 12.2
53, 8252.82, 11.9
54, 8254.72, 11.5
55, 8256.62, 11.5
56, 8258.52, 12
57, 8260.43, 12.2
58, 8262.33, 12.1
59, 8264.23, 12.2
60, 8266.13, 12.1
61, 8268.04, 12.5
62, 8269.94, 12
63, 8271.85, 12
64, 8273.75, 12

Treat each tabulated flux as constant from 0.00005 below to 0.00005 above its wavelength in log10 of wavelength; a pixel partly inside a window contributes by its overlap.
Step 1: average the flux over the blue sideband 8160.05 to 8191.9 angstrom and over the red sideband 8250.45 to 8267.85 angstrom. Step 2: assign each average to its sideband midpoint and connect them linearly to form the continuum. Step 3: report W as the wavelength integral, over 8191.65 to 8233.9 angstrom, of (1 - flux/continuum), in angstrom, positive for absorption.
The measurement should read 0.6 angstrom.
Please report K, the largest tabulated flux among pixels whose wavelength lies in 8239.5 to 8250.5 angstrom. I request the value 12.5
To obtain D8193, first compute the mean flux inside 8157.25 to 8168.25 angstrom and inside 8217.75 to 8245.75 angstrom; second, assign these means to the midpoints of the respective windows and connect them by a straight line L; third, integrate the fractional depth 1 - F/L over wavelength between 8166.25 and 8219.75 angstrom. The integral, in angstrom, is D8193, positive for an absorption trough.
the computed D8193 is 2.2 angstrom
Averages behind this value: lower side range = 11.9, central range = 11.5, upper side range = 12.1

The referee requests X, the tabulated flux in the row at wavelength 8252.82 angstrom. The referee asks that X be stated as 11.9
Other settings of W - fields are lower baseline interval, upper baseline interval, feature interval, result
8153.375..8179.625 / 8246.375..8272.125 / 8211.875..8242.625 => 0.0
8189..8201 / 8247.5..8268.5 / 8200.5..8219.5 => -1.4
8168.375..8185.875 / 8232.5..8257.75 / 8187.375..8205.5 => 0.8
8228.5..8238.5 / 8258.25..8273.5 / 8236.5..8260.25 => 0.1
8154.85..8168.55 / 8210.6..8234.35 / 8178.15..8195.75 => 1.5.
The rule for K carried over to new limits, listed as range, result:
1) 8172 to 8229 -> 12.4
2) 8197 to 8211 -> 11.9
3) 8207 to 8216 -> 12.2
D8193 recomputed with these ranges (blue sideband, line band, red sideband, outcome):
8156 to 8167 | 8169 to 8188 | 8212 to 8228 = 0.84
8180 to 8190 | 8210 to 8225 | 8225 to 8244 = -0.25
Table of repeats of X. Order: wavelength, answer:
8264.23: 12.2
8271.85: 12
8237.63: 12.2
